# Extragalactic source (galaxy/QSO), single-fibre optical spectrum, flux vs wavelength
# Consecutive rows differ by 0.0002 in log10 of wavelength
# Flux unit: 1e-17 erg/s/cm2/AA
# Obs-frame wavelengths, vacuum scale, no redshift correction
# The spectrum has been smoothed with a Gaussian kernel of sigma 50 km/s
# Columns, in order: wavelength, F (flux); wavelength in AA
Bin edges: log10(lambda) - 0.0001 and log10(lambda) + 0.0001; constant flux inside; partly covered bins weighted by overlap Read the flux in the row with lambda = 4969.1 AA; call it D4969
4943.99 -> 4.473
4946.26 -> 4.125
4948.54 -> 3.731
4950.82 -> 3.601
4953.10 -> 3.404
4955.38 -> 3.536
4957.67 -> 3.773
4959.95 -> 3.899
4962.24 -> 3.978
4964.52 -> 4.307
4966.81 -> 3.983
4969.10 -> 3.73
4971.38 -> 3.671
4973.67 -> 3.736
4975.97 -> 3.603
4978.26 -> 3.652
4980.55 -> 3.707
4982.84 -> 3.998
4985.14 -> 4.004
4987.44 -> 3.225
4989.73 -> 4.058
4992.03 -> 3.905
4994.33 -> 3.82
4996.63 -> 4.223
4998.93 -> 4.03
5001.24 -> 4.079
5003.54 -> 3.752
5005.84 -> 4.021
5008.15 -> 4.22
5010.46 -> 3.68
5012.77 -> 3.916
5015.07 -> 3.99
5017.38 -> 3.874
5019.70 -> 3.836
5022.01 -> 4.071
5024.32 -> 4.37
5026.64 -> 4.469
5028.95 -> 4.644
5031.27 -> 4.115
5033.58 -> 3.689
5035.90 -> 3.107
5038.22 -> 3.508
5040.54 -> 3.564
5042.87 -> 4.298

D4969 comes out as 3.73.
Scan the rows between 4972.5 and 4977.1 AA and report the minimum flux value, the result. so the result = 3.603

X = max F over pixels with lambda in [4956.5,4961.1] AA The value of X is 3.899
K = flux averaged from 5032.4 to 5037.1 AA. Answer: 3.41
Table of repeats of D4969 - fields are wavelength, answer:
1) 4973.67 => 3.736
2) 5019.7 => 3.836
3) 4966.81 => 3.983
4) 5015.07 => 3.99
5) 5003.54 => 3.752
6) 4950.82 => 3.601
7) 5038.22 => 3.508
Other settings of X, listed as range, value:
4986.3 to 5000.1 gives 4.223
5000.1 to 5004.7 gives 4.079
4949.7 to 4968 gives 4.307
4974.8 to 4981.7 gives 3.707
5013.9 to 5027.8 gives 4.469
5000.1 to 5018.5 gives 4.22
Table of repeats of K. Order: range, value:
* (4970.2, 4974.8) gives 3.71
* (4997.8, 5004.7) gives 3.95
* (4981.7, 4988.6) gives 3.74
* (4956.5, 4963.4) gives 3.88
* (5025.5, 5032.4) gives 4.41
